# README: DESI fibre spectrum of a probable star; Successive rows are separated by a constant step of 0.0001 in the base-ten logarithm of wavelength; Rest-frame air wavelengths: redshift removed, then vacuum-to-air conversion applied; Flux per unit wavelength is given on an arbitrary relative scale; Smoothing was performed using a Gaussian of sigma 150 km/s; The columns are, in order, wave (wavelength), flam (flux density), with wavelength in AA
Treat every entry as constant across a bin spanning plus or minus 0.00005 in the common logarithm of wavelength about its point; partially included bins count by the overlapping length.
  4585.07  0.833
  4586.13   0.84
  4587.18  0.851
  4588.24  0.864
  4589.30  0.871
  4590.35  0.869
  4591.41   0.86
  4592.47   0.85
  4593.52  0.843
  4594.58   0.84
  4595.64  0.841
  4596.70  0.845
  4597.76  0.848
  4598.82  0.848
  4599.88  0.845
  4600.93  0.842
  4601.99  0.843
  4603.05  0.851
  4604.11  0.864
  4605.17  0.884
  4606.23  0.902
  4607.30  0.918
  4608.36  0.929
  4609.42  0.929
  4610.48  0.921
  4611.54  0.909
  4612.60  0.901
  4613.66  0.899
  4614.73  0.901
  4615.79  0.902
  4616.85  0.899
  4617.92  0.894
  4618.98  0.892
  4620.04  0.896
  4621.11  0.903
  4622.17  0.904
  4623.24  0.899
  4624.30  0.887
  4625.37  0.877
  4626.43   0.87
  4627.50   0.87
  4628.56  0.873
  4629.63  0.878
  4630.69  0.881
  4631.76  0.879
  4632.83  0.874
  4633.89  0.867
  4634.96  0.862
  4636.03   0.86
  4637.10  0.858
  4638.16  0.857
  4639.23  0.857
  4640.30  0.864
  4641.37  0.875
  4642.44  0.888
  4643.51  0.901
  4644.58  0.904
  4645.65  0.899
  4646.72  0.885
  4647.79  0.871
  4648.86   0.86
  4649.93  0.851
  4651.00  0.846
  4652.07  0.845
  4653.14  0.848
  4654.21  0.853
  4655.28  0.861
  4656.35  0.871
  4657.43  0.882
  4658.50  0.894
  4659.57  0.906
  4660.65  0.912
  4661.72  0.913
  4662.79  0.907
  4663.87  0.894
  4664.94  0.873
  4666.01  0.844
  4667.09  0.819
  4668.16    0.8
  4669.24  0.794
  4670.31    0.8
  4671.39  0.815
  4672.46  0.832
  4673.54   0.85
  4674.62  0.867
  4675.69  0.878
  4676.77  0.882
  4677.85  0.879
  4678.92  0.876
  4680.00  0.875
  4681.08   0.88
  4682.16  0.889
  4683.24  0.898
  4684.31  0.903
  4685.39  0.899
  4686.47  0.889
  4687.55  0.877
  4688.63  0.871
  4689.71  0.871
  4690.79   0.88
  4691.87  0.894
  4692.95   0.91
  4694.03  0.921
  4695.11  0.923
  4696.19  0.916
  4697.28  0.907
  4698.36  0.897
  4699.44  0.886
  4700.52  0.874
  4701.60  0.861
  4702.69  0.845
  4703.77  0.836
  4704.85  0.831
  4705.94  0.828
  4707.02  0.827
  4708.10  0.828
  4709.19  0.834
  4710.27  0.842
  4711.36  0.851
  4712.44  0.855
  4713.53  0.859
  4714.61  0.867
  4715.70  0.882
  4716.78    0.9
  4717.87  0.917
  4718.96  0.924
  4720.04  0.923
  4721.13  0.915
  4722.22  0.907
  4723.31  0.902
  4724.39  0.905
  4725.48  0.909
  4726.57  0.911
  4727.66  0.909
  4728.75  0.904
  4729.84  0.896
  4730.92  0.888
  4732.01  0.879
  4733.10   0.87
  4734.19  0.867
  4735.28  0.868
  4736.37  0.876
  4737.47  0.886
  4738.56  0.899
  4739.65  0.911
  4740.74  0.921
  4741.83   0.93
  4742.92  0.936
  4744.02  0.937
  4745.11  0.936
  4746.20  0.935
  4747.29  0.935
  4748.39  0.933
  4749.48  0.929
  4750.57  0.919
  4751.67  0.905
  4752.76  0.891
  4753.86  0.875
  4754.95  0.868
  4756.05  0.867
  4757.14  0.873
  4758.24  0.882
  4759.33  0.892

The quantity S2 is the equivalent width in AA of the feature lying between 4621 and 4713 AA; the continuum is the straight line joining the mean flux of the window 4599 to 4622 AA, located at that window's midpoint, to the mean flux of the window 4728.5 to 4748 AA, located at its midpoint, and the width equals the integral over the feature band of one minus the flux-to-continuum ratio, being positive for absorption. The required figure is 2.7 AA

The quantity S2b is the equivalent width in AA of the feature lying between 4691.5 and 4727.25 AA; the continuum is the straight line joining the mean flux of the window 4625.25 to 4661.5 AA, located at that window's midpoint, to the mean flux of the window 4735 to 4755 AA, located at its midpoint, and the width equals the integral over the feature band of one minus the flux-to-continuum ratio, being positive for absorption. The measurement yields 0.66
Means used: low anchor 0.873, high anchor 0.911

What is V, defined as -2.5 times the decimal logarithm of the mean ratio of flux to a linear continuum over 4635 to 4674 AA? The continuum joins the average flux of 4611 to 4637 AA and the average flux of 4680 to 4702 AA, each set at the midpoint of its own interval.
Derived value 0.031 mag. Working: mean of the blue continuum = 0.886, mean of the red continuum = 0.892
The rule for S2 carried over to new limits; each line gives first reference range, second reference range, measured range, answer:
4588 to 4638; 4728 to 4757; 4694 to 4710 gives 0.52 AA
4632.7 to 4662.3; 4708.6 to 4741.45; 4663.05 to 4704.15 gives 0.44 AA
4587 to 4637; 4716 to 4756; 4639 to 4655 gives 0.28 AA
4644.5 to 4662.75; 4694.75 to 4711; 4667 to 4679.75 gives 0.41 AA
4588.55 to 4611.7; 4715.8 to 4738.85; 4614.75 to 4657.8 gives 0.07 AA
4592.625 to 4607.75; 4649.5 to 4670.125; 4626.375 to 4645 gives -0.27 AA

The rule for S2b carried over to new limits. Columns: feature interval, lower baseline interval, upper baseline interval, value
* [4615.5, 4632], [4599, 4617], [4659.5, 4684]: -0.1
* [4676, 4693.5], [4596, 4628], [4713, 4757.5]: 0.2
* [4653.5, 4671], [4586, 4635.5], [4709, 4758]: 0.4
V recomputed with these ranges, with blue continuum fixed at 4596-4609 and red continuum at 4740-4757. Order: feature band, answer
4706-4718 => 0.06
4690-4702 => 0.00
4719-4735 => 0.01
